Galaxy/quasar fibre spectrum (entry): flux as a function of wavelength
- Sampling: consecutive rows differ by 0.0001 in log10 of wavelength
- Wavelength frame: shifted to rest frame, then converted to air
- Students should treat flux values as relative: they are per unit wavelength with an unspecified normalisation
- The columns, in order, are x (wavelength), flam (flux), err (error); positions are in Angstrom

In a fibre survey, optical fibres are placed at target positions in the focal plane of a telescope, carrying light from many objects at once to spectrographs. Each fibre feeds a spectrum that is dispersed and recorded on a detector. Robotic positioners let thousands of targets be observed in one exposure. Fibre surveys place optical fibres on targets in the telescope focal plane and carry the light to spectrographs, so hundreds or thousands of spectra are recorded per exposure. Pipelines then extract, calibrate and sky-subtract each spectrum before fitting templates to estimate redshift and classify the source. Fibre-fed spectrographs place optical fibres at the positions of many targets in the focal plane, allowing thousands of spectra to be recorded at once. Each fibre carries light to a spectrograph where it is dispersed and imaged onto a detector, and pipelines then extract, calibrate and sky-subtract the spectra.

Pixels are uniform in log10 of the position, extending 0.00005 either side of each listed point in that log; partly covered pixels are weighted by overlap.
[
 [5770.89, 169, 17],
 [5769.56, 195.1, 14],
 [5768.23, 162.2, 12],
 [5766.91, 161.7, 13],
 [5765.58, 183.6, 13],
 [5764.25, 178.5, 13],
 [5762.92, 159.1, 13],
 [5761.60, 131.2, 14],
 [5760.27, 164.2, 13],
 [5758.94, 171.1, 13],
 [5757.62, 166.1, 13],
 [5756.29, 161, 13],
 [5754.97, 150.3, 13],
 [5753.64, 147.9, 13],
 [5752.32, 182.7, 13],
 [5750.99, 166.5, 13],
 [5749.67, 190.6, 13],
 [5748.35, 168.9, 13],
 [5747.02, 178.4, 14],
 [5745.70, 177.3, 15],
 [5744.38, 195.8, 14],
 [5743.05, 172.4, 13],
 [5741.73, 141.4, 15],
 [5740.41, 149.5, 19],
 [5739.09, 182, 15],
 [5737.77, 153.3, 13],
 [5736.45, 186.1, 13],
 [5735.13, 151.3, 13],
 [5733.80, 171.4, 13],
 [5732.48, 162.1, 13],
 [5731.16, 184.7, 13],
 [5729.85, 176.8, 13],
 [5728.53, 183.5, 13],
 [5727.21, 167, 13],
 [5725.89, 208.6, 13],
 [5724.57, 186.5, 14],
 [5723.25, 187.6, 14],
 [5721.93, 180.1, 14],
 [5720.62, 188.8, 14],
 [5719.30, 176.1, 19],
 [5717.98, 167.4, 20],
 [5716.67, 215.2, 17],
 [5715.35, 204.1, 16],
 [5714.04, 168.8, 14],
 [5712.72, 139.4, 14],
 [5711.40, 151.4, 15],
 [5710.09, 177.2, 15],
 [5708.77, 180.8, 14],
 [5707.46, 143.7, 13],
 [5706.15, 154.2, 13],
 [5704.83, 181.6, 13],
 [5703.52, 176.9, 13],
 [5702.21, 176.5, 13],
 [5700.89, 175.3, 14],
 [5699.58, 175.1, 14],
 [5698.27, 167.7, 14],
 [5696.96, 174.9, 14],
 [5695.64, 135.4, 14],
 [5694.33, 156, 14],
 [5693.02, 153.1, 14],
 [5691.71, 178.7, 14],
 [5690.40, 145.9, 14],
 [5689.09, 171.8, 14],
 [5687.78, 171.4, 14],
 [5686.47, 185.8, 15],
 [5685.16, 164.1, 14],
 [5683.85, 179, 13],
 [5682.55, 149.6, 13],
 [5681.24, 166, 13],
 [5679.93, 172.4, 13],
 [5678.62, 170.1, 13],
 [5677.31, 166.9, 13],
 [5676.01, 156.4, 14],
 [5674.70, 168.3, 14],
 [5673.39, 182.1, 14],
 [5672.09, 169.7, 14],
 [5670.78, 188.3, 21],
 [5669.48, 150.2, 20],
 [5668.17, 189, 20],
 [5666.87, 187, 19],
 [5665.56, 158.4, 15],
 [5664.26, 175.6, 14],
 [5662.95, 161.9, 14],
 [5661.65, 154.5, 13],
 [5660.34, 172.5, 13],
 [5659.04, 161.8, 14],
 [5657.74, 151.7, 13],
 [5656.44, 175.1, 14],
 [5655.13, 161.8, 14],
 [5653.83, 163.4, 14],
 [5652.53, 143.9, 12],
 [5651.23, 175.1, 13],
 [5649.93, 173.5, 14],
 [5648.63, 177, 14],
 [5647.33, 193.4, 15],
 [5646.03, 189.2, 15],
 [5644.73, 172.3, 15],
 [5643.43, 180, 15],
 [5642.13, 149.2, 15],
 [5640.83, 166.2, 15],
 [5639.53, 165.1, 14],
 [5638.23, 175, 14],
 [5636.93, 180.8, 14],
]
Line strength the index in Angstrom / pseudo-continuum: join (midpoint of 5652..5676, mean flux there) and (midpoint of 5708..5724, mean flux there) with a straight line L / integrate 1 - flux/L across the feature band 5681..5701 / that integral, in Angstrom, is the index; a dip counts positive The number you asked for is 0.9 Angstrom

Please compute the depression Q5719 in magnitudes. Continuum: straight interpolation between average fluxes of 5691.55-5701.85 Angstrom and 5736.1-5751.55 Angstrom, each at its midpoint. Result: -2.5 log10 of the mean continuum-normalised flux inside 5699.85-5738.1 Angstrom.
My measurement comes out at -0.048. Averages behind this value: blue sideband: 164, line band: 175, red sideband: 172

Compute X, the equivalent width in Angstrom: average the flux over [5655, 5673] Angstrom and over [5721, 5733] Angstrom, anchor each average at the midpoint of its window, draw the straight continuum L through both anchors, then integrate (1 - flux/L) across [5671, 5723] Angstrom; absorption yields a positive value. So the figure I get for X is 1.7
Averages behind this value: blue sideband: 169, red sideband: 182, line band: 170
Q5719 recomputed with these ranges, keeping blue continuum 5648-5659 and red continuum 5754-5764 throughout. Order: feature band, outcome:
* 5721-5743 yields -0.088 mag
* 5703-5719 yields -0.069 mag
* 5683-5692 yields -0.049 mag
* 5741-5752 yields -0.098 mag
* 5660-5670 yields -0.028 mag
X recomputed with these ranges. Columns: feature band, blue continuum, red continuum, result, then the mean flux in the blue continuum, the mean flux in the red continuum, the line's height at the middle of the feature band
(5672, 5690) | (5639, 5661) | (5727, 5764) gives -0.07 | 169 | 168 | 169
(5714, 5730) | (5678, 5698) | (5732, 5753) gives -1.69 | 165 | 171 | 169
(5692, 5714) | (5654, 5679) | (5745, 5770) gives 0.54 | 168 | 168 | 168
